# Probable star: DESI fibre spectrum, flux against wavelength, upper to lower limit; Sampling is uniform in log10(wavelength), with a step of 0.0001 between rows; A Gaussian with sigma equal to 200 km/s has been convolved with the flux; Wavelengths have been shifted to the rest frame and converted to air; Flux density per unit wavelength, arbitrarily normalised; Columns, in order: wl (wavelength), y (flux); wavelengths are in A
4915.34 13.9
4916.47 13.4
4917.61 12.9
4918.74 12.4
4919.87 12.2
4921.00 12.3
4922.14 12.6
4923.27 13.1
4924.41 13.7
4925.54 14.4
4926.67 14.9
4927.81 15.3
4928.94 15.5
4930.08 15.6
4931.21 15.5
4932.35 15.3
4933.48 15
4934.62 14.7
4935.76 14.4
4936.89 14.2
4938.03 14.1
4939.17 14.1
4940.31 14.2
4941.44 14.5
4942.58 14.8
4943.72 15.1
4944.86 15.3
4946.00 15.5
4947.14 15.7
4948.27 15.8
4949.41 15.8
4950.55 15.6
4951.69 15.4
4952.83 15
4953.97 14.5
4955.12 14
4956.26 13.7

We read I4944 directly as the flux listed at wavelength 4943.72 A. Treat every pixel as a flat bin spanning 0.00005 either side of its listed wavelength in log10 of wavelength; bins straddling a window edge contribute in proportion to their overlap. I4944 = 15.1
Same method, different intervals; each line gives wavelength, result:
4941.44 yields 14.5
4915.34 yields 13.9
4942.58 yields 14.8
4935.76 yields 14.4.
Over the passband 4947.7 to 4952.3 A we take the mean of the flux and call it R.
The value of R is 15.7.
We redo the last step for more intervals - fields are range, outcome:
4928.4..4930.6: 15.5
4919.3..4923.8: 12.6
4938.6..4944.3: 14.5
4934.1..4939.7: 14.3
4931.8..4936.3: 14.8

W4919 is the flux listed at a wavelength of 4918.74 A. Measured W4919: 12.4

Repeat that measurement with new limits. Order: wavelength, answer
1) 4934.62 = 14.7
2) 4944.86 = 15.3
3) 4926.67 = 14.9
